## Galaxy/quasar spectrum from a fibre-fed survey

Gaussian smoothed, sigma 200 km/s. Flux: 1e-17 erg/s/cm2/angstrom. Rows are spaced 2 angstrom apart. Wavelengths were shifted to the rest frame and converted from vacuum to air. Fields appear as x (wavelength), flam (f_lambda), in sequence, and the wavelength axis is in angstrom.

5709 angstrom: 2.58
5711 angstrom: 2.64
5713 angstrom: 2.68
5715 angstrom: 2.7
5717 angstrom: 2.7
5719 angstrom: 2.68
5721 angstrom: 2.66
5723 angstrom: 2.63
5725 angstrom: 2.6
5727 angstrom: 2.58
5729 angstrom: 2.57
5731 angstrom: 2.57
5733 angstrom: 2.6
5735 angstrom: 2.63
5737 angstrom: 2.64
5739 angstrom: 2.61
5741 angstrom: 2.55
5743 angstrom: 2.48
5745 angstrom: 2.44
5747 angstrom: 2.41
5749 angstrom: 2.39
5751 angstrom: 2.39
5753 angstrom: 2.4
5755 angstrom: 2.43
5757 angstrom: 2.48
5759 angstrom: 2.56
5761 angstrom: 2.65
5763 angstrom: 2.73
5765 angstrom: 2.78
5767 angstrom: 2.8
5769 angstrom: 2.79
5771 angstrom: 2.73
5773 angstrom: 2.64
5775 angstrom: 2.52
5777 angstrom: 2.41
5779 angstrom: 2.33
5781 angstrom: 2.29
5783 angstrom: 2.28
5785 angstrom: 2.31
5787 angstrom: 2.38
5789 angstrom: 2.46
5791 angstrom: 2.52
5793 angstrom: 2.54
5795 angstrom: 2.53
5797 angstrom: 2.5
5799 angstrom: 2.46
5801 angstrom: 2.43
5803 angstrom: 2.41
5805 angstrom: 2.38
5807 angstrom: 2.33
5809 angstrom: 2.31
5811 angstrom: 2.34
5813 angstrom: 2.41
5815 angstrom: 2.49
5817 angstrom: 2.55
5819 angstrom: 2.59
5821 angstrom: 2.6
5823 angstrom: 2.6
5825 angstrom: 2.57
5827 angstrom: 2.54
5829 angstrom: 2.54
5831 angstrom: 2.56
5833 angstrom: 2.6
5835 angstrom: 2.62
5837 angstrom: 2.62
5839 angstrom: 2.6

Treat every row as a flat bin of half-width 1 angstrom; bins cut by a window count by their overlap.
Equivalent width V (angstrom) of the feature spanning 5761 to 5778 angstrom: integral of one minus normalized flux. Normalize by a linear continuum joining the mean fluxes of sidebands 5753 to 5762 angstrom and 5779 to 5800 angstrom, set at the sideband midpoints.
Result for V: -1.3 angstrom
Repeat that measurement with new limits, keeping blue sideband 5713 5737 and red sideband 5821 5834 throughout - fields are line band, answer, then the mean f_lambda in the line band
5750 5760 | 0.6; 2.45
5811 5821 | 0.3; 2.5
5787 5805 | 0.8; 2.47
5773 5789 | 1.3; 2.38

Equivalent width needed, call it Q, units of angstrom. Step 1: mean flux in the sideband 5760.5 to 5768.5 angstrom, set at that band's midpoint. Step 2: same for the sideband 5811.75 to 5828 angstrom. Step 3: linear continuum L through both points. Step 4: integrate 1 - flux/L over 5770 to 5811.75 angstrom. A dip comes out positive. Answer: 3.4 angstrom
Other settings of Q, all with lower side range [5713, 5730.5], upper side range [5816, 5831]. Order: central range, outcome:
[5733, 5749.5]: 0.6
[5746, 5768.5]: 0.5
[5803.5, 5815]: 0.9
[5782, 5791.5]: 0.8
